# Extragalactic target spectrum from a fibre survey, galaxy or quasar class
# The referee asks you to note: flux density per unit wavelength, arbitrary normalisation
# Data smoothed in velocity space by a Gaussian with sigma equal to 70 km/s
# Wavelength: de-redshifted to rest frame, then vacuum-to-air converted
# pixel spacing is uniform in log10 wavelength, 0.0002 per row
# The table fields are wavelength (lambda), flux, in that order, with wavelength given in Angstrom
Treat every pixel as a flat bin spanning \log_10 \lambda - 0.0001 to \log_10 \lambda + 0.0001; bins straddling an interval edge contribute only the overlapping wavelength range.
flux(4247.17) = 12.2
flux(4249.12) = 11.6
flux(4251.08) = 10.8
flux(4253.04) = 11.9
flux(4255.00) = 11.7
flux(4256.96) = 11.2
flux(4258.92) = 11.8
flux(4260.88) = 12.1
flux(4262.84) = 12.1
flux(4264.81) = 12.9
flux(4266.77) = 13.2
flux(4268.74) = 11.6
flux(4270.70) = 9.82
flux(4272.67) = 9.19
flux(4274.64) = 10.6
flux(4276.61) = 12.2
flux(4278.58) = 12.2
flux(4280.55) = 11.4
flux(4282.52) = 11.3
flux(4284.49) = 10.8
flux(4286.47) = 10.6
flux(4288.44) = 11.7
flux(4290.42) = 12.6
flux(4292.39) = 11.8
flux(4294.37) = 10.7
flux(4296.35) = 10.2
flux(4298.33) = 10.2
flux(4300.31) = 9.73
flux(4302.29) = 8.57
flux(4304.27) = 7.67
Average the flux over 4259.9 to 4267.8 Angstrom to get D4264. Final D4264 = 12.6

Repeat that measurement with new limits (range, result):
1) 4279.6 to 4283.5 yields 11.4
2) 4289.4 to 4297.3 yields 11.3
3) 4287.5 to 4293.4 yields 12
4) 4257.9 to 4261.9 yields 12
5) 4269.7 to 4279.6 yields 10.8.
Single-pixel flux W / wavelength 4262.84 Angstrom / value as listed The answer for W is 12.1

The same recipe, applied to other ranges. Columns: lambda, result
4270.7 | 9.82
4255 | 11.7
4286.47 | 10.6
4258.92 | 11.8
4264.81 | 12.9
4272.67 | 9.19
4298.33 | 10.2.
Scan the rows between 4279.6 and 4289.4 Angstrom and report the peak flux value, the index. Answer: 11.7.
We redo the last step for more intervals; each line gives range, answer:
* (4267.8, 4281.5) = 12.2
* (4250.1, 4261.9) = 12.1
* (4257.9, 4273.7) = 13.2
